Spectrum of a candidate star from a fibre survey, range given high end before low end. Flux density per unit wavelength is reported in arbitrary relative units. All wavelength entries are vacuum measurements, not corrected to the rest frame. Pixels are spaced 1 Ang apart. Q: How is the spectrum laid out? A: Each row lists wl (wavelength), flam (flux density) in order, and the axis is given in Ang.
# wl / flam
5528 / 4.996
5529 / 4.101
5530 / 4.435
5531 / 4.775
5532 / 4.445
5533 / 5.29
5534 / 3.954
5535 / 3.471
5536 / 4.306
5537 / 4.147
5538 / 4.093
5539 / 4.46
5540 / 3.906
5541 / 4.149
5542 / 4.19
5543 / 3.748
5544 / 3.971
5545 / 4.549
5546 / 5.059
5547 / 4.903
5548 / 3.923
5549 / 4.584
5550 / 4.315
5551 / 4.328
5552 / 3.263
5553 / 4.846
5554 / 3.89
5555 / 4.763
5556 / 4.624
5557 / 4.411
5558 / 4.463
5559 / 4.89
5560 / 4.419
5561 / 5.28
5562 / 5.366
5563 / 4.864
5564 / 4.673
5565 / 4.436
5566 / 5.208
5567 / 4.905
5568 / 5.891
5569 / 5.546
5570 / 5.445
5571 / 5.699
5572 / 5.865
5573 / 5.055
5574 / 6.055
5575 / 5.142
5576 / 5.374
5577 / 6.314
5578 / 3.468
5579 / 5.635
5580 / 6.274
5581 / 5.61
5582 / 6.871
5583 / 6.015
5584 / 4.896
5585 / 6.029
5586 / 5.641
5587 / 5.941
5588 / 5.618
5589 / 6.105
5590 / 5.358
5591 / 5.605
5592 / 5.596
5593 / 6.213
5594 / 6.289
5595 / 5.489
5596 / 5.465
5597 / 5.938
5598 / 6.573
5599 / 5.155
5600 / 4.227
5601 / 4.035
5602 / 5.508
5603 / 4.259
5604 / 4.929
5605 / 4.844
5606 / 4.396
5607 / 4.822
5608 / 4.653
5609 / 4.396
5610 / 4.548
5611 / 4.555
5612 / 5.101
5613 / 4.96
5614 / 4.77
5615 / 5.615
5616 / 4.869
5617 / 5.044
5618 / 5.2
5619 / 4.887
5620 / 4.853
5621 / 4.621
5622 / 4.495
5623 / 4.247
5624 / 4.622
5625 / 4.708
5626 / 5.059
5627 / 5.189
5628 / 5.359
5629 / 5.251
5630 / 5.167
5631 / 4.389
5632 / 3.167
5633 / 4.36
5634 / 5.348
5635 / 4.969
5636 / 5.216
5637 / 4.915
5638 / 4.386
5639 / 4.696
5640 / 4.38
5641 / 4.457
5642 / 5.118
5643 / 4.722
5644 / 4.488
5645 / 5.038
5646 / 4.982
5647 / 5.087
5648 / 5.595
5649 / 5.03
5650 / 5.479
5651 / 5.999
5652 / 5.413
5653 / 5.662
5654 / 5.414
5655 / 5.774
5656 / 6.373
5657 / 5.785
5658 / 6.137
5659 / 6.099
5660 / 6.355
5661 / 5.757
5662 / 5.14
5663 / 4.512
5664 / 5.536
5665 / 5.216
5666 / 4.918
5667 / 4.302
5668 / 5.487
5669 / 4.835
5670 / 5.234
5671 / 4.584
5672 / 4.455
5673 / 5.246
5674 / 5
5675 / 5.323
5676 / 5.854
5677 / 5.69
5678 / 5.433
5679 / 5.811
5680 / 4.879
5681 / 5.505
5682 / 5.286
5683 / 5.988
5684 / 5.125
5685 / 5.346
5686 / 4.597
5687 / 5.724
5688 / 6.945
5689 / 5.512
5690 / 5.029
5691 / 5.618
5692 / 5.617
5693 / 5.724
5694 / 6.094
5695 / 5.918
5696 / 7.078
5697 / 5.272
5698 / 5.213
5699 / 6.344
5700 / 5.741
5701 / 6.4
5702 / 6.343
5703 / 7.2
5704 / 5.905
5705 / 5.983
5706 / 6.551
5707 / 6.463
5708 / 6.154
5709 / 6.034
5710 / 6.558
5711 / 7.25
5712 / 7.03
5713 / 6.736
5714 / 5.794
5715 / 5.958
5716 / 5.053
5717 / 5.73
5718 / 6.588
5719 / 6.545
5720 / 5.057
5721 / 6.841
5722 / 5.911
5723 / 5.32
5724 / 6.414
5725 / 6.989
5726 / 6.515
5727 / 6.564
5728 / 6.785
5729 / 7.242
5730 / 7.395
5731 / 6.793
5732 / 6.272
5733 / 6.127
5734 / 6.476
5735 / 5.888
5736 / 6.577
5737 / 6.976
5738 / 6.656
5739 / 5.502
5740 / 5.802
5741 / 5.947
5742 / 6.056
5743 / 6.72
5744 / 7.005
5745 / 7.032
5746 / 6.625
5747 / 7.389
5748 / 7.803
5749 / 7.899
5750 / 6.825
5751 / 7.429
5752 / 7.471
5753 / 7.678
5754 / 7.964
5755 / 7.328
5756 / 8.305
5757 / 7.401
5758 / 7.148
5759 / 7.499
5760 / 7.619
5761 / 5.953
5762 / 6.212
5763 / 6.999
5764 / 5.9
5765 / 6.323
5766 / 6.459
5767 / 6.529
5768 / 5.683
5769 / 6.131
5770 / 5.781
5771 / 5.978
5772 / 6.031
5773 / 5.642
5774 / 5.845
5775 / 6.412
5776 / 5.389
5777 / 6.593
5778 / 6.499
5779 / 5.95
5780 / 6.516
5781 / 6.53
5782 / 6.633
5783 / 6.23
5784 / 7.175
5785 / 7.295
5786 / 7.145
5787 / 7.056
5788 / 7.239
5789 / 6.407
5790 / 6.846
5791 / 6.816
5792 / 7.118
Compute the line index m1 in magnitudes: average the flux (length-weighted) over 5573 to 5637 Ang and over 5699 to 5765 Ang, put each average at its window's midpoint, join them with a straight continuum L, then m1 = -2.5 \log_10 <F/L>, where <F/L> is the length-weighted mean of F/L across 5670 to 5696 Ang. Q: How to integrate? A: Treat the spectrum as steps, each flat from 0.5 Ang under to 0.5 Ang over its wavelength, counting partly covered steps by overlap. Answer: 0.11 mag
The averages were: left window 5.16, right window 6.62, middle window 5.48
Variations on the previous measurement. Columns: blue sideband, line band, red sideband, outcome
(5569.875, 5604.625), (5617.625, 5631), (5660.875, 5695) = 0.12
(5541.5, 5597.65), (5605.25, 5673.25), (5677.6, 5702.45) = 0.09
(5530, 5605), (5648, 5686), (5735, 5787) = 0.09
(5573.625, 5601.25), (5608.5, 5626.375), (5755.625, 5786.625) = 0.20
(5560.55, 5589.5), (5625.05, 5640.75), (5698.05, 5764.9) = 0.23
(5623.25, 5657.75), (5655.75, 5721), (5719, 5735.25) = 0.01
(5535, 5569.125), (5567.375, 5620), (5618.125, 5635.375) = -0.15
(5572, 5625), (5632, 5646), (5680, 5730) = 0.18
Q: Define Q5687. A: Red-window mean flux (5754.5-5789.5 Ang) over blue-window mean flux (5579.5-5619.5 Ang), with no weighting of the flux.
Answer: 1.24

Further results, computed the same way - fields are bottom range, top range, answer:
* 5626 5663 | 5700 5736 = 1.23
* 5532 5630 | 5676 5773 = 1.28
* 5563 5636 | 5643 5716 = 1.09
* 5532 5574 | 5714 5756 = 1.43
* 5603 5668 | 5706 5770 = 1.32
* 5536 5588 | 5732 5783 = 1.34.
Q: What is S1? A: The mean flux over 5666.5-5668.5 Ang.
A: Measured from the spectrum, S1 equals 4.89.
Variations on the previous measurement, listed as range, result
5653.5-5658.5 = 5.9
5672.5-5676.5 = 5.36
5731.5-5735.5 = 6.19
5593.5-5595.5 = 5.89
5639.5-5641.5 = 4.42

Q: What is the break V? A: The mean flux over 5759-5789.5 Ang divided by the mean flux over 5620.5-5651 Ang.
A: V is 1.33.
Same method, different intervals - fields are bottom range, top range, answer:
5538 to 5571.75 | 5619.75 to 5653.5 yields 1.06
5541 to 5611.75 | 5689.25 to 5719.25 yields 1.21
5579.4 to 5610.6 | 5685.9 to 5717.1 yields 1.13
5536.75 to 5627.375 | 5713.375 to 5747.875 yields 1.28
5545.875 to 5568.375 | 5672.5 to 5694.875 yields 1.19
